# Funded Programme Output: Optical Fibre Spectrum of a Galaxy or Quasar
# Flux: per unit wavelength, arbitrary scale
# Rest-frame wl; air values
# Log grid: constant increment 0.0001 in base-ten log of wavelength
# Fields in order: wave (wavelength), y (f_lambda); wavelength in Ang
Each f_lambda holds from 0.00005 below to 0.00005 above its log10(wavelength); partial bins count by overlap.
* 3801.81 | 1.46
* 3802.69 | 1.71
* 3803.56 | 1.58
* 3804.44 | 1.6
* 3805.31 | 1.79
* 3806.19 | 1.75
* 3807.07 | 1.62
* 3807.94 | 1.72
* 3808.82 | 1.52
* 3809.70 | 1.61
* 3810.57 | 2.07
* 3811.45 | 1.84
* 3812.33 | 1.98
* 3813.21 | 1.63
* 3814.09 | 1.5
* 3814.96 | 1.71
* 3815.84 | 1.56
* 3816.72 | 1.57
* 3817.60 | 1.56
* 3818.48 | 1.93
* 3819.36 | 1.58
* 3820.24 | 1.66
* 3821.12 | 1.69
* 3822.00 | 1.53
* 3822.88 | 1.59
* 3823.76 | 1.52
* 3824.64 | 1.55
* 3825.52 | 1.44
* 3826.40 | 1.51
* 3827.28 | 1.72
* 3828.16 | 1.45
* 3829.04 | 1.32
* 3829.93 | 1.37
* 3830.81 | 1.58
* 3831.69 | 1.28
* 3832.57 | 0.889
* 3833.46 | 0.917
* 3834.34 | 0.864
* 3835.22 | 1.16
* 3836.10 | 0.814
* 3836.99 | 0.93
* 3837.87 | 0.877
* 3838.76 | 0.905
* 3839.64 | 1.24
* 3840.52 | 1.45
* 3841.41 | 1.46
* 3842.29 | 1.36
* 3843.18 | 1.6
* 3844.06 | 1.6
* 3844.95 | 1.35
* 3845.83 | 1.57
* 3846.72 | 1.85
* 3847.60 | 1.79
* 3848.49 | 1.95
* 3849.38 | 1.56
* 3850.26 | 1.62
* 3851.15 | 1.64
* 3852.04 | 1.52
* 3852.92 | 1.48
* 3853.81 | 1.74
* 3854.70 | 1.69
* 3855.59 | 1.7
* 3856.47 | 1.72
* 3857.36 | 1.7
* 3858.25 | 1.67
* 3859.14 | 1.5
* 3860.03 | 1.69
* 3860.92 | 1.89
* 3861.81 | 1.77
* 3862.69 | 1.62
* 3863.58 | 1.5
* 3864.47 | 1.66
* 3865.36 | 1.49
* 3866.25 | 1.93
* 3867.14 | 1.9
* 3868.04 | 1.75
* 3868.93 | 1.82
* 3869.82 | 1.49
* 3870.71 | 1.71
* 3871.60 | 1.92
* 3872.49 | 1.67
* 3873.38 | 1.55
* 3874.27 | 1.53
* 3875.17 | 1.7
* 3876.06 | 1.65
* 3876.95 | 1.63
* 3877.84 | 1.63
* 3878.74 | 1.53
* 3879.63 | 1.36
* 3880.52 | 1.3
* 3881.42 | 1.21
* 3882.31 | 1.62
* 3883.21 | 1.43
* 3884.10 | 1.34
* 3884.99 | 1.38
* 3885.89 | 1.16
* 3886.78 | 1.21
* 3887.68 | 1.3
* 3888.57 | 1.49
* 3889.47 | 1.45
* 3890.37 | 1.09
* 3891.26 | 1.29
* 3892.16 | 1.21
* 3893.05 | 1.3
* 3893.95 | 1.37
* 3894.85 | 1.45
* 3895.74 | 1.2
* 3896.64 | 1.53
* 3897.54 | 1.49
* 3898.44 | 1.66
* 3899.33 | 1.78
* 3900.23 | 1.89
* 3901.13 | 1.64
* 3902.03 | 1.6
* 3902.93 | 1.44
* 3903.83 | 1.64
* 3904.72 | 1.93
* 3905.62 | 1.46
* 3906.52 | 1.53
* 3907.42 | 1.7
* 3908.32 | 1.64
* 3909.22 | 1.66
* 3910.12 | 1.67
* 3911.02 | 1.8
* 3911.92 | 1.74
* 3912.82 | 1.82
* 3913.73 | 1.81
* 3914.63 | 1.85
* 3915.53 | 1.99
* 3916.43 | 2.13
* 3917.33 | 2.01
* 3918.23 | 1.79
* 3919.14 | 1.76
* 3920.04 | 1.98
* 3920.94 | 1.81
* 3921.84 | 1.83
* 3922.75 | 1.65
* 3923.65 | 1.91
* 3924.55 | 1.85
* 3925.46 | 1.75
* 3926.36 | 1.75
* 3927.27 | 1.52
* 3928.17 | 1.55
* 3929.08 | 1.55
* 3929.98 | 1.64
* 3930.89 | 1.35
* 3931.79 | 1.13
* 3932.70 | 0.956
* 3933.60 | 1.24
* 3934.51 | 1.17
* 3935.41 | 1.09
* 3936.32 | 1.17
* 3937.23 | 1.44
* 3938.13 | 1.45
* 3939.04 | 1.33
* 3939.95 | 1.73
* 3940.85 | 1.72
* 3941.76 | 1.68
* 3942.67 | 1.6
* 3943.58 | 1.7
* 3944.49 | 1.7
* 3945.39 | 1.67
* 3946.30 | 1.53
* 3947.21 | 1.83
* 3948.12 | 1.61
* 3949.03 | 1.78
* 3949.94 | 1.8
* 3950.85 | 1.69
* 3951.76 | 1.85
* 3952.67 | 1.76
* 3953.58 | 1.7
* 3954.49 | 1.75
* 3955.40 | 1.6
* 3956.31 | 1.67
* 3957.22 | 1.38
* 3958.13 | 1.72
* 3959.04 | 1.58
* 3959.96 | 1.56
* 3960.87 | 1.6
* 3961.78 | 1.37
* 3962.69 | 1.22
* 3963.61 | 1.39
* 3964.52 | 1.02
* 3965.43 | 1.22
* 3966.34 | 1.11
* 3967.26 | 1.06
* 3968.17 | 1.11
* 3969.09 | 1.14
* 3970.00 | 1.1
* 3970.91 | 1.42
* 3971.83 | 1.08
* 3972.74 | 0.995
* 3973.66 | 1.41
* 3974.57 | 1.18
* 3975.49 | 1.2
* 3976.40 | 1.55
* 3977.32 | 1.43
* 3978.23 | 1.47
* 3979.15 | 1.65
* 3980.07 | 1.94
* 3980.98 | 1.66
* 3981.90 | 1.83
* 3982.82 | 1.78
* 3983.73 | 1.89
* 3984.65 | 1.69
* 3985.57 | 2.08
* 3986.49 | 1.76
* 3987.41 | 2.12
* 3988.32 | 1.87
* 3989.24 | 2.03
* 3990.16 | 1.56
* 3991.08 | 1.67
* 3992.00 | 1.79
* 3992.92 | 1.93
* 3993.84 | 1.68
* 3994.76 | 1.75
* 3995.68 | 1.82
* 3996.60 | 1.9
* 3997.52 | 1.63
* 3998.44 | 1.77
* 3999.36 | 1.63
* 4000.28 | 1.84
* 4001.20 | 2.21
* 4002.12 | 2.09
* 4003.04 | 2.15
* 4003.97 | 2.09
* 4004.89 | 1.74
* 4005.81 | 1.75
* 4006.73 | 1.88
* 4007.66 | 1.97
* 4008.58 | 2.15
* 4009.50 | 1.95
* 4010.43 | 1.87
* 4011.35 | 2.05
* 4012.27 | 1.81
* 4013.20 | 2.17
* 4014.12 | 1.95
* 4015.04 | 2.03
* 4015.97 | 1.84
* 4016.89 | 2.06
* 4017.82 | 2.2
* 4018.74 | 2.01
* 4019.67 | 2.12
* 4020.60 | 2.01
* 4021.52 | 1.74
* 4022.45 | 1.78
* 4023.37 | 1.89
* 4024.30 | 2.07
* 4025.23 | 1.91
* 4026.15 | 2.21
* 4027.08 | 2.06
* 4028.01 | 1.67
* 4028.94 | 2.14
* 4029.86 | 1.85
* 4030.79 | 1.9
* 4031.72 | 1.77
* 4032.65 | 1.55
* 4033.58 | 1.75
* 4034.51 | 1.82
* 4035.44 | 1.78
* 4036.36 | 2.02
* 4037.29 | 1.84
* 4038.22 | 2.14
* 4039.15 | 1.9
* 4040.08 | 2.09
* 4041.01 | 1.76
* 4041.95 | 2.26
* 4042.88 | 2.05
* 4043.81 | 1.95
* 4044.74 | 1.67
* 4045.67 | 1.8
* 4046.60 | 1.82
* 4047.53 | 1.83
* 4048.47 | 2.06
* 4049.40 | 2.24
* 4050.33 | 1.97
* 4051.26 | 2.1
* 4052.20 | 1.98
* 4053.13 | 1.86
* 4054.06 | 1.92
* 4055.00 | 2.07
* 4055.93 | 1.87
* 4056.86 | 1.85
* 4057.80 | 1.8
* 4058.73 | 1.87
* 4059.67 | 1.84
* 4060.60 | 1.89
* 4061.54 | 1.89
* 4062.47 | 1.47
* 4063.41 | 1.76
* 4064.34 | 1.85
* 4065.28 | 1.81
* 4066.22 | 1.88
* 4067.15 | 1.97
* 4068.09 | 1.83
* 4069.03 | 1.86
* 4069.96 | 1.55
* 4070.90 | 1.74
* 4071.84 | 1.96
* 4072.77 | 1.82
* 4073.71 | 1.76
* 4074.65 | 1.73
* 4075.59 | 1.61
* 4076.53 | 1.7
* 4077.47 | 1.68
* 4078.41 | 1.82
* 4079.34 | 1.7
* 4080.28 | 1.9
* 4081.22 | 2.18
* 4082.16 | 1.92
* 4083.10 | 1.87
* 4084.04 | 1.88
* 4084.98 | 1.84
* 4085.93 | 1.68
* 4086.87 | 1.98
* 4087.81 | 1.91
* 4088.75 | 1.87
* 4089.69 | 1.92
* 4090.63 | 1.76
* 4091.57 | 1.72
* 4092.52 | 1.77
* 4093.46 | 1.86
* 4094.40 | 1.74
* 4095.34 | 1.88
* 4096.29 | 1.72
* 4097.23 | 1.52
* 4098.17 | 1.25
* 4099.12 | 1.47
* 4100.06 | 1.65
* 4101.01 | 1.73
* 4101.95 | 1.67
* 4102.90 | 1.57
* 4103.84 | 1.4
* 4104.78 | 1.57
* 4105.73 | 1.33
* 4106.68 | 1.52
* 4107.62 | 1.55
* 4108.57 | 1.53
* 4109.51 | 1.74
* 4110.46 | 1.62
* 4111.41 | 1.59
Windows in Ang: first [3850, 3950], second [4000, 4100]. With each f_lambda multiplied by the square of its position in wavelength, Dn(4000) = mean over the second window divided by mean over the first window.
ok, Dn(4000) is 1.27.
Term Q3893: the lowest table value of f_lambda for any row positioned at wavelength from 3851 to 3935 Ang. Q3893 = 0.956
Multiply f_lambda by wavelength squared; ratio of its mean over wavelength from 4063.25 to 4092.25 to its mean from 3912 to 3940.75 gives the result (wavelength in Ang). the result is 1.22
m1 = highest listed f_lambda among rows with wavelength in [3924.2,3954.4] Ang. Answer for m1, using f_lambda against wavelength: 1.85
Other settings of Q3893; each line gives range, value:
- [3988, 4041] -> 1.55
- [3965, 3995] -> 0.995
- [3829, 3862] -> 0.814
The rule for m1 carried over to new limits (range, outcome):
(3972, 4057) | 2.26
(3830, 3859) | 1.95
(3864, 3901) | 1.93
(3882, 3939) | 2.13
